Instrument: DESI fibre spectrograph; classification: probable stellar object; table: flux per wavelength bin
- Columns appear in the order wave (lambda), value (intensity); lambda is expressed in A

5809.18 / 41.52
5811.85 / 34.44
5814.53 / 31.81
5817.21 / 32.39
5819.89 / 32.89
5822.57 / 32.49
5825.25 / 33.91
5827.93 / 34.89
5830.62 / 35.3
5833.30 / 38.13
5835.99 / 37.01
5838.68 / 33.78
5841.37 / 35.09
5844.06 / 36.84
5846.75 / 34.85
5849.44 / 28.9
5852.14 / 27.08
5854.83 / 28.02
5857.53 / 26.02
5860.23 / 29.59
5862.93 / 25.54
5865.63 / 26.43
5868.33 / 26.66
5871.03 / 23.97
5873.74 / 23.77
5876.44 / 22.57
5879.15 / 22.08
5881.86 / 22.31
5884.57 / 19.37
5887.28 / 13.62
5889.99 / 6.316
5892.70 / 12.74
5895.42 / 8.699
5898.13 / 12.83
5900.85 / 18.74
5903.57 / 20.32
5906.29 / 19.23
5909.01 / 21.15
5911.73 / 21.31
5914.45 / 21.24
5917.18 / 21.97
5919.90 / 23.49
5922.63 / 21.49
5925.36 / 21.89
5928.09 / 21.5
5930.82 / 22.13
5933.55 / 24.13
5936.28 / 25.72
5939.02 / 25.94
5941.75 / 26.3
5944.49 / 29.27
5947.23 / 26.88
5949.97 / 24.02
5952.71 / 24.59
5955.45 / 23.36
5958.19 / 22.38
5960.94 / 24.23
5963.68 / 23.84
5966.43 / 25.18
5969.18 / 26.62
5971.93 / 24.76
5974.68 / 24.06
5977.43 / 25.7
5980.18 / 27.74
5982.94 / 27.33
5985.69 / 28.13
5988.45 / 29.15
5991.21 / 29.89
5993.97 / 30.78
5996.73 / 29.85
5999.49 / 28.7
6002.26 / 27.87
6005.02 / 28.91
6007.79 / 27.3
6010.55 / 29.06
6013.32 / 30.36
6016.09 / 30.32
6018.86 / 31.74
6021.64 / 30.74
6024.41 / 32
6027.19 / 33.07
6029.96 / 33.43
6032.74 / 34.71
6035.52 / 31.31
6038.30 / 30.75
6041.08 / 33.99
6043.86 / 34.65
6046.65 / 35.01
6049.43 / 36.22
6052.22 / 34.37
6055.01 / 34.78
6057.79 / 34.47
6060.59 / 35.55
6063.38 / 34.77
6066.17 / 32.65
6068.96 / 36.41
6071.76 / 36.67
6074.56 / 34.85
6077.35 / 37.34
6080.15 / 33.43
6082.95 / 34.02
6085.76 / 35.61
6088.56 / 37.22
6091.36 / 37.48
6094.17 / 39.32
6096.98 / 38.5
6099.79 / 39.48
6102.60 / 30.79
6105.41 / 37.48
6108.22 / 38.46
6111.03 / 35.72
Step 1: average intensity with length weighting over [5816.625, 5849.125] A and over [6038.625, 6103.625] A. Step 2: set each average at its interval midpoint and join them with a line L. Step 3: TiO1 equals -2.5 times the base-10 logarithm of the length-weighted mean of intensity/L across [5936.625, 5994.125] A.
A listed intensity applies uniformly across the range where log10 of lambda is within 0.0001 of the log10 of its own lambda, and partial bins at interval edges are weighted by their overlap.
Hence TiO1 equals 0.32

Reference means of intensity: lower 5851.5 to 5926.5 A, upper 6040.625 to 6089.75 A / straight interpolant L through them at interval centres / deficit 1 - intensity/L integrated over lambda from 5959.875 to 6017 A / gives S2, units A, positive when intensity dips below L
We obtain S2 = 2.7 A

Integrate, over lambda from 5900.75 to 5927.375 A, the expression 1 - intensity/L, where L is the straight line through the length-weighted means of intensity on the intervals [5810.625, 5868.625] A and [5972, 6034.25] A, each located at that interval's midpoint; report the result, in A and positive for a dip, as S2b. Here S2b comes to 8.3 A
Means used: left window 32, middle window 21.2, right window 29.5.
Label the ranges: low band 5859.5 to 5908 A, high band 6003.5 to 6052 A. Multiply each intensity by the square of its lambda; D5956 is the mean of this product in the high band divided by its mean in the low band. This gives 1.7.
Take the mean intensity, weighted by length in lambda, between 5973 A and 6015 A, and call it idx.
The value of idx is 28.3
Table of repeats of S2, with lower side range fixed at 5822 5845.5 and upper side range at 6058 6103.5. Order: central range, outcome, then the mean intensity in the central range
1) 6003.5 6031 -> 3.9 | 30.7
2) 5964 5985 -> 5.8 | 25.9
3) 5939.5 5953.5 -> 3.7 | 26.3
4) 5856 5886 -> 9.4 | 24.4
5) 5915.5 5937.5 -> 7.9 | 22.7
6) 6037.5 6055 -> 0.7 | 34.3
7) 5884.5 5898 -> 9.1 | 11.5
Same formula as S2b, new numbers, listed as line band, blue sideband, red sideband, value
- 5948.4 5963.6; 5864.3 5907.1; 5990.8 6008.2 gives 0.81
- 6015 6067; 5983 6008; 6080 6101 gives -0.95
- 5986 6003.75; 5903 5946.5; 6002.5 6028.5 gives -0.42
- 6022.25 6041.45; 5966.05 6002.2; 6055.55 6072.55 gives -0.35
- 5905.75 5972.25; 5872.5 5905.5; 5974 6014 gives -4.25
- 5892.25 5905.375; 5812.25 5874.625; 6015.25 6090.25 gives 6.98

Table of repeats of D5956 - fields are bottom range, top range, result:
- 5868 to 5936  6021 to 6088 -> 1.83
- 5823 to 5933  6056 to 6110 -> 1.58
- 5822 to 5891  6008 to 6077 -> 1.28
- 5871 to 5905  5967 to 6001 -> 1.66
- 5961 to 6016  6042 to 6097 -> 1.32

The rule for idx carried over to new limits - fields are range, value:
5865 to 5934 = 19.9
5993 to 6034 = 30.6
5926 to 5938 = 23.4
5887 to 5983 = 22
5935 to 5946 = 26.8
